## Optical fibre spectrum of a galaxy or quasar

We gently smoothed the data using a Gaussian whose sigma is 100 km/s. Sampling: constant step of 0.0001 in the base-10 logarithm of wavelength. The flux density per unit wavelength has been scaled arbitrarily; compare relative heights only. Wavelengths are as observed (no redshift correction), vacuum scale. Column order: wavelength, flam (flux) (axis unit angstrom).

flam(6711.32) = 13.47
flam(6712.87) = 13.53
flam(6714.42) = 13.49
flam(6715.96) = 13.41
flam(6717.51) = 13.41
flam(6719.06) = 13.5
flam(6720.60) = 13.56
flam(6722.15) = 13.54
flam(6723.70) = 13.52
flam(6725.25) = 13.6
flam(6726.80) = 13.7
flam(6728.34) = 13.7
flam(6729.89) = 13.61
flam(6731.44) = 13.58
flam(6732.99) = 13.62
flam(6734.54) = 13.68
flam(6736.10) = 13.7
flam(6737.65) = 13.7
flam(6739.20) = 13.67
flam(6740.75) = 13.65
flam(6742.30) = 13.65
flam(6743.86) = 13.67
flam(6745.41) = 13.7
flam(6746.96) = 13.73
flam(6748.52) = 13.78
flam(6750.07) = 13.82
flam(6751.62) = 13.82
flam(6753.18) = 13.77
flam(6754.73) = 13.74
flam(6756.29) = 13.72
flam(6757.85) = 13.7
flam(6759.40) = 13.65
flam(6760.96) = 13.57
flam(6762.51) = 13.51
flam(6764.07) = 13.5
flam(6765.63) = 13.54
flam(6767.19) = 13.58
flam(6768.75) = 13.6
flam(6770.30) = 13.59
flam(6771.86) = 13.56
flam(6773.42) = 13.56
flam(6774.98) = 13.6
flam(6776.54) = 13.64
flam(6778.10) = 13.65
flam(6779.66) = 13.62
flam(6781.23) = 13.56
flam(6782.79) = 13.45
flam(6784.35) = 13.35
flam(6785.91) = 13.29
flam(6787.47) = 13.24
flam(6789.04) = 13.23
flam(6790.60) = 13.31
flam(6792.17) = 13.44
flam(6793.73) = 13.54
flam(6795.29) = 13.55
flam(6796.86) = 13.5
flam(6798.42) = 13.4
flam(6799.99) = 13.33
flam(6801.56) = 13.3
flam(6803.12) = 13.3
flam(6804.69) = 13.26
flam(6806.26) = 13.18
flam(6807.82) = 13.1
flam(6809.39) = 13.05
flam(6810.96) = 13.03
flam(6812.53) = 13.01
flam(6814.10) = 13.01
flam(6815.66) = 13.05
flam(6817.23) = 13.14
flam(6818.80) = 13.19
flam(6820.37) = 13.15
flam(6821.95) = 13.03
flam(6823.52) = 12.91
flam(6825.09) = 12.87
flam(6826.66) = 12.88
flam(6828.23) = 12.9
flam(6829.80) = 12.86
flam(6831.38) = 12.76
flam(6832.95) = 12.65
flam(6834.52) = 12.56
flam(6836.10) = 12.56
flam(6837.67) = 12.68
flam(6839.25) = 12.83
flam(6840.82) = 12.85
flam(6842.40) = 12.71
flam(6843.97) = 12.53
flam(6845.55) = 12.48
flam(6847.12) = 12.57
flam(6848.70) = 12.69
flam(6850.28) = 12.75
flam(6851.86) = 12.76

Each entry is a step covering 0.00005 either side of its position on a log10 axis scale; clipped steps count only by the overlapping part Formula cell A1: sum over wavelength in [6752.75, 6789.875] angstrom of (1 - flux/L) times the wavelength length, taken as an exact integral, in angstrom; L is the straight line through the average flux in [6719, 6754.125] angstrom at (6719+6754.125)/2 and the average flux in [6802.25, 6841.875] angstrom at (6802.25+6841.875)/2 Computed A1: -0.5 angstrom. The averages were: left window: 13.7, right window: 13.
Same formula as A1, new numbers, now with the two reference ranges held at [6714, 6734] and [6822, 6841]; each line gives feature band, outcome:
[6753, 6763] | -0.3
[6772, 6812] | -0.9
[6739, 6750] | -0.2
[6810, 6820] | -0.1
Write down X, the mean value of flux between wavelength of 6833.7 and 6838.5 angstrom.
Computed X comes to 12.6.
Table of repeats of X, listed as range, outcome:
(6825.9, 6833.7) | 12.8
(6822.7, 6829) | 12.9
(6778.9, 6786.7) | 13.5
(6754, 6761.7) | 13.7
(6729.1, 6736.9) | 13.6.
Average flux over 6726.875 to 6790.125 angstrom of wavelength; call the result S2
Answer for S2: 13.6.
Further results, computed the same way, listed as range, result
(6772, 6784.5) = 13.6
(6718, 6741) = 13.6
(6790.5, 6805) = 13.4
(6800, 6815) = 13.2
